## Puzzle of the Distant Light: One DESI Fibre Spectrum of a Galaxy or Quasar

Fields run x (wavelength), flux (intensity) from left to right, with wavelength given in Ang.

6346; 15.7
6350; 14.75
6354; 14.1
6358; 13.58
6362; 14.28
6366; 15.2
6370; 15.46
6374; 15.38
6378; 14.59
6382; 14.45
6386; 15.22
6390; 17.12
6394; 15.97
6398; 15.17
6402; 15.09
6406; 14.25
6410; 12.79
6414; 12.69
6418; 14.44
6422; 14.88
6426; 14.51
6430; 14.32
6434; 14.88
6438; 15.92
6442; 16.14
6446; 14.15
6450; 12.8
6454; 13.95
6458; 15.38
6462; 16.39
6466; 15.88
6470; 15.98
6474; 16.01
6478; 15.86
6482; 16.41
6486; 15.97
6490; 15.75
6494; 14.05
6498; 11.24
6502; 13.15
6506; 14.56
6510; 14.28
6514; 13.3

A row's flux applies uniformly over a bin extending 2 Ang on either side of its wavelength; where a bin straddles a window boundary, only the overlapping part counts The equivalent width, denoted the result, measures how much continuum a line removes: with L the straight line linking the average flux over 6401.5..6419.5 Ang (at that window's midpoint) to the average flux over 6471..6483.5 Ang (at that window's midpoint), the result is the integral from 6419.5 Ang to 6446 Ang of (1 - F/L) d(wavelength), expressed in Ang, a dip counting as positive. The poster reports -0.9 Ang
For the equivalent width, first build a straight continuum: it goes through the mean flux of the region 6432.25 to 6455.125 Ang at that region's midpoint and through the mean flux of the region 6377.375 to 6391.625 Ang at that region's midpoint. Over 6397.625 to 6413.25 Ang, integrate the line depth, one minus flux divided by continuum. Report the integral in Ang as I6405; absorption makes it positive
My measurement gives 1.1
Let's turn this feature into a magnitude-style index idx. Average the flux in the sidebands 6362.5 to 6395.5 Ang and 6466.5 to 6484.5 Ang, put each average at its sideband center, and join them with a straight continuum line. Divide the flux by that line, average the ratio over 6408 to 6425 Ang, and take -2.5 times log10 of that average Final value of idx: 0.139 mag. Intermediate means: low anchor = 15.4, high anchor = 16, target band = 13.7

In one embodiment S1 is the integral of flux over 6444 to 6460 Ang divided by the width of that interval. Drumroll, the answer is 14.1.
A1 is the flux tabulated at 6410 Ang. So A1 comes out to 12.79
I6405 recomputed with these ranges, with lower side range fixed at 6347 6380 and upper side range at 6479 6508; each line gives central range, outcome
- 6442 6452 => 0.39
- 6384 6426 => -0.33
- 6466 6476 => -0.99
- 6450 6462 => -0.07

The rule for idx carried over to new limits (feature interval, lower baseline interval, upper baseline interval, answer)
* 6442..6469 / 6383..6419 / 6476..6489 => 0.05 mag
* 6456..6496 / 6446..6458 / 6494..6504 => -0.19 mag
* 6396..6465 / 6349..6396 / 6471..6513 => 0.02 mag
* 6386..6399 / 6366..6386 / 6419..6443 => -0.07 mag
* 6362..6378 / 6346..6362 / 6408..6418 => -0.08 mag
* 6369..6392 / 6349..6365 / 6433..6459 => -0.07 mag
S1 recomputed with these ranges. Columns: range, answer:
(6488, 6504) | 13.5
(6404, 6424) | 13.8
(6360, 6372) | 15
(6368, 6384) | 15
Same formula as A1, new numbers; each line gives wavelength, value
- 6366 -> 15.2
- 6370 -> 15.46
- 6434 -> 14.88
